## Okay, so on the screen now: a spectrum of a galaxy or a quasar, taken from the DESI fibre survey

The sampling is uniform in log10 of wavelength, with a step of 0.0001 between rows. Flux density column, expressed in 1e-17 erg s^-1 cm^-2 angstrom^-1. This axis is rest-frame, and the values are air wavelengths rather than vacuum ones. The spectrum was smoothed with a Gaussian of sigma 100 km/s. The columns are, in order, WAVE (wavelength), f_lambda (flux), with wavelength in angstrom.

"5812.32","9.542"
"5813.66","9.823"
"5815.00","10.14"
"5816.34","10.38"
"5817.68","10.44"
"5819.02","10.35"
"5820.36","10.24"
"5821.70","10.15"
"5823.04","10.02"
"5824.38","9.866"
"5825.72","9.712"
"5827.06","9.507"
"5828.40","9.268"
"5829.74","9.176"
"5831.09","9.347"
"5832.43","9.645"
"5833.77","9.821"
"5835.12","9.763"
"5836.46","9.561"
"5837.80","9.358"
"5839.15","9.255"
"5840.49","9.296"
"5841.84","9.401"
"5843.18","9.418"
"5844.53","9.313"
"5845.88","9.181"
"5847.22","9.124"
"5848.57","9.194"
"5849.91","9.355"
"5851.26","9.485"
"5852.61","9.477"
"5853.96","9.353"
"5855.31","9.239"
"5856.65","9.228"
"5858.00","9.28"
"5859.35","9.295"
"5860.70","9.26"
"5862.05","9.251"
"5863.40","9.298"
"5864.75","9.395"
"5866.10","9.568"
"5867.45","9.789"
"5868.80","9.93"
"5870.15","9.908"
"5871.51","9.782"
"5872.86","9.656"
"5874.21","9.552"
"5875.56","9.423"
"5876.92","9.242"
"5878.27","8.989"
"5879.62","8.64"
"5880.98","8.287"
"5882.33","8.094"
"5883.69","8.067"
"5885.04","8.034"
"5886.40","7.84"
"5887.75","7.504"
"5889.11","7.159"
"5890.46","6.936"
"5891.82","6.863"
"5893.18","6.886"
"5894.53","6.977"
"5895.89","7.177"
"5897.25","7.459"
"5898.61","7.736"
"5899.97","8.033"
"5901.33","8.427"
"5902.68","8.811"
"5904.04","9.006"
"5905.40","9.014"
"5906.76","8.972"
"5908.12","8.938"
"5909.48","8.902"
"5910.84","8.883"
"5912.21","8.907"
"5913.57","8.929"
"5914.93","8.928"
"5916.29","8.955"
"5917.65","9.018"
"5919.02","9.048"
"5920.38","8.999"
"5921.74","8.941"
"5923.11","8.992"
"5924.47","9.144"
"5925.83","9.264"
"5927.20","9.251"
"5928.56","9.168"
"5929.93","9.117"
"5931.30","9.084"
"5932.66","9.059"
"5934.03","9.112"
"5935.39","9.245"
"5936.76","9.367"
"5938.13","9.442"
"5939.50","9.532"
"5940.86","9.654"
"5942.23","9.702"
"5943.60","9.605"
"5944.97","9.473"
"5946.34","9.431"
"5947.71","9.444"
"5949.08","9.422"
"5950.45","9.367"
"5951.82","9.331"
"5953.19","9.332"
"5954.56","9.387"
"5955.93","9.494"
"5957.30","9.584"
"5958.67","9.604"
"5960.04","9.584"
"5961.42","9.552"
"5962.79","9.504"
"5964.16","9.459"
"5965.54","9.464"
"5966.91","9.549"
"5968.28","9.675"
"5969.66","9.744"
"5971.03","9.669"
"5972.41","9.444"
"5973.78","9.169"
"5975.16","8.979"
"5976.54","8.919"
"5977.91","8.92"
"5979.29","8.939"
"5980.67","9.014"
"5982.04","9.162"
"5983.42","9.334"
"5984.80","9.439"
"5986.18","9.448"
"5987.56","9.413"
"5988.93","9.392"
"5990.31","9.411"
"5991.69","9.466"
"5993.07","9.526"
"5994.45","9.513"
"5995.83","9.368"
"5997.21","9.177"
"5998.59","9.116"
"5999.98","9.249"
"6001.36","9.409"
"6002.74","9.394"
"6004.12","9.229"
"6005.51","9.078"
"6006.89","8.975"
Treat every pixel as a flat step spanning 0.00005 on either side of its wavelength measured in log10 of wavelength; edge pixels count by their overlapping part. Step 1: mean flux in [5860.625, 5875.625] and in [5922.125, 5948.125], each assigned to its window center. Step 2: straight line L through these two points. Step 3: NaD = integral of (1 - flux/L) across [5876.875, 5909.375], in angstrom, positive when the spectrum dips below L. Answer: 5.0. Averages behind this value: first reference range 9.59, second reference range 9.31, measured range 8.04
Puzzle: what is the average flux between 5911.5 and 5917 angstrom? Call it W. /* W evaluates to 8.93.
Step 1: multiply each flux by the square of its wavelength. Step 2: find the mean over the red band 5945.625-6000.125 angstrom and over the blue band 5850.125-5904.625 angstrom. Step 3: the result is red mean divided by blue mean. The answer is 1.12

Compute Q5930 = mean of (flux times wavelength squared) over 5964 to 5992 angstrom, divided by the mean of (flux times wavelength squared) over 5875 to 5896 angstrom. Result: 1.22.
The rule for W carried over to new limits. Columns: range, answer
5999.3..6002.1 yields 9.34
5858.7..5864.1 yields 9.28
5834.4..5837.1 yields 9.66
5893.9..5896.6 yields 7.07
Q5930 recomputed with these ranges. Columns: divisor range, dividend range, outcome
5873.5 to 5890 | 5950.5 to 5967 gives 1.16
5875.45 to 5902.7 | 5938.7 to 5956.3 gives 1.23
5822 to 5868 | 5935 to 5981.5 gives 1.04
